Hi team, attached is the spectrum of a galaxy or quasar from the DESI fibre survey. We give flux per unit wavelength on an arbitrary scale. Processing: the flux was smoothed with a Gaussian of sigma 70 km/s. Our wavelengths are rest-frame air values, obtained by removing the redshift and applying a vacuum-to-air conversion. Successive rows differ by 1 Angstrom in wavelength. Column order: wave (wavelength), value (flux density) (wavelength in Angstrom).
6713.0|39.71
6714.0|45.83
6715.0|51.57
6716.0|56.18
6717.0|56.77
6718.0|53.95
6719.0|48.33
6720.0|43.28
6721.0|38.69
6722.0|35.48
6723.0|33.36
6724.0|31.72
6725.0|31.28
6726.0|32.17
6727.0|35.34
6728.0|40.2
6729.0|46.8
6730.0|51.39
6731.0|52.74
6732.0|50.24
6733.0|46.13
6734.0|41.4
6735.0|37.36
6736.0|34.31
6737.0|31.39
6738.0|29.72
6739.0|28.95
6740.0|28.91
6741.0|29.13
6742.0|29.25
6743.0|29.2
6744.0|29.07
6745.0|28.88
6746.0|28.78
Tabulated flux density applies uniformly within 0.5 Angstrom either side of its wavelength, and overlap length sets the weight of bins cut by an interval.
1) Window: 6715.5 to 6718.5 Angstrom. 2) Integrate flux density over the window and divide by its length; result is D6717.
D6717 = 55.6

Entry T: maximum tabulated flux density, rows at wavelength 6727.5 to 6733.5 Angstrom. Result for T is 52.74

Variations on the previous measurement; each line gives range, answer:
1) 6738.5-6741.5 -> 29.13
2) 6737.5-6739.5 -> 29.72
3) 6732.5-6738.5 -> 46.13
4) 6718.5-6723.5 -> 48.33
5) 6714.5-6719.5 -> 56.77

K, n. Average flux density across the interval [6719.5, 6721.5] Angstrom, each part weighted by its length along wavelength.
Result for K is 41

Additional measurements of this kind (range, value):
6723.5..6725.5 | 31.5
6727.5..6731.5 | 47.8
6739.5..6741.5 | 29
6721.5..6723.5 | 34.4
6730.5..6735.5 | 45.6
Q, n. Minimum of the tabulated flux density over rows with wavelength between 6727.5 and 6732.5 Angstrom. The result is 40.2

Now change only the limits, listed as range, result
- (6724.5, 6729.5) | 31.28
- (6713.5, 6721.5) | 38.69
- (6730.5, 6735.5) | 37.36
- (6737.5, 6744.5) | 28.91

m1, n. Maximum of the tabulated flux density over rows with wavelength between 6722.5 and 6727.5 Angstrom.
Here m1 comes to 35.34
